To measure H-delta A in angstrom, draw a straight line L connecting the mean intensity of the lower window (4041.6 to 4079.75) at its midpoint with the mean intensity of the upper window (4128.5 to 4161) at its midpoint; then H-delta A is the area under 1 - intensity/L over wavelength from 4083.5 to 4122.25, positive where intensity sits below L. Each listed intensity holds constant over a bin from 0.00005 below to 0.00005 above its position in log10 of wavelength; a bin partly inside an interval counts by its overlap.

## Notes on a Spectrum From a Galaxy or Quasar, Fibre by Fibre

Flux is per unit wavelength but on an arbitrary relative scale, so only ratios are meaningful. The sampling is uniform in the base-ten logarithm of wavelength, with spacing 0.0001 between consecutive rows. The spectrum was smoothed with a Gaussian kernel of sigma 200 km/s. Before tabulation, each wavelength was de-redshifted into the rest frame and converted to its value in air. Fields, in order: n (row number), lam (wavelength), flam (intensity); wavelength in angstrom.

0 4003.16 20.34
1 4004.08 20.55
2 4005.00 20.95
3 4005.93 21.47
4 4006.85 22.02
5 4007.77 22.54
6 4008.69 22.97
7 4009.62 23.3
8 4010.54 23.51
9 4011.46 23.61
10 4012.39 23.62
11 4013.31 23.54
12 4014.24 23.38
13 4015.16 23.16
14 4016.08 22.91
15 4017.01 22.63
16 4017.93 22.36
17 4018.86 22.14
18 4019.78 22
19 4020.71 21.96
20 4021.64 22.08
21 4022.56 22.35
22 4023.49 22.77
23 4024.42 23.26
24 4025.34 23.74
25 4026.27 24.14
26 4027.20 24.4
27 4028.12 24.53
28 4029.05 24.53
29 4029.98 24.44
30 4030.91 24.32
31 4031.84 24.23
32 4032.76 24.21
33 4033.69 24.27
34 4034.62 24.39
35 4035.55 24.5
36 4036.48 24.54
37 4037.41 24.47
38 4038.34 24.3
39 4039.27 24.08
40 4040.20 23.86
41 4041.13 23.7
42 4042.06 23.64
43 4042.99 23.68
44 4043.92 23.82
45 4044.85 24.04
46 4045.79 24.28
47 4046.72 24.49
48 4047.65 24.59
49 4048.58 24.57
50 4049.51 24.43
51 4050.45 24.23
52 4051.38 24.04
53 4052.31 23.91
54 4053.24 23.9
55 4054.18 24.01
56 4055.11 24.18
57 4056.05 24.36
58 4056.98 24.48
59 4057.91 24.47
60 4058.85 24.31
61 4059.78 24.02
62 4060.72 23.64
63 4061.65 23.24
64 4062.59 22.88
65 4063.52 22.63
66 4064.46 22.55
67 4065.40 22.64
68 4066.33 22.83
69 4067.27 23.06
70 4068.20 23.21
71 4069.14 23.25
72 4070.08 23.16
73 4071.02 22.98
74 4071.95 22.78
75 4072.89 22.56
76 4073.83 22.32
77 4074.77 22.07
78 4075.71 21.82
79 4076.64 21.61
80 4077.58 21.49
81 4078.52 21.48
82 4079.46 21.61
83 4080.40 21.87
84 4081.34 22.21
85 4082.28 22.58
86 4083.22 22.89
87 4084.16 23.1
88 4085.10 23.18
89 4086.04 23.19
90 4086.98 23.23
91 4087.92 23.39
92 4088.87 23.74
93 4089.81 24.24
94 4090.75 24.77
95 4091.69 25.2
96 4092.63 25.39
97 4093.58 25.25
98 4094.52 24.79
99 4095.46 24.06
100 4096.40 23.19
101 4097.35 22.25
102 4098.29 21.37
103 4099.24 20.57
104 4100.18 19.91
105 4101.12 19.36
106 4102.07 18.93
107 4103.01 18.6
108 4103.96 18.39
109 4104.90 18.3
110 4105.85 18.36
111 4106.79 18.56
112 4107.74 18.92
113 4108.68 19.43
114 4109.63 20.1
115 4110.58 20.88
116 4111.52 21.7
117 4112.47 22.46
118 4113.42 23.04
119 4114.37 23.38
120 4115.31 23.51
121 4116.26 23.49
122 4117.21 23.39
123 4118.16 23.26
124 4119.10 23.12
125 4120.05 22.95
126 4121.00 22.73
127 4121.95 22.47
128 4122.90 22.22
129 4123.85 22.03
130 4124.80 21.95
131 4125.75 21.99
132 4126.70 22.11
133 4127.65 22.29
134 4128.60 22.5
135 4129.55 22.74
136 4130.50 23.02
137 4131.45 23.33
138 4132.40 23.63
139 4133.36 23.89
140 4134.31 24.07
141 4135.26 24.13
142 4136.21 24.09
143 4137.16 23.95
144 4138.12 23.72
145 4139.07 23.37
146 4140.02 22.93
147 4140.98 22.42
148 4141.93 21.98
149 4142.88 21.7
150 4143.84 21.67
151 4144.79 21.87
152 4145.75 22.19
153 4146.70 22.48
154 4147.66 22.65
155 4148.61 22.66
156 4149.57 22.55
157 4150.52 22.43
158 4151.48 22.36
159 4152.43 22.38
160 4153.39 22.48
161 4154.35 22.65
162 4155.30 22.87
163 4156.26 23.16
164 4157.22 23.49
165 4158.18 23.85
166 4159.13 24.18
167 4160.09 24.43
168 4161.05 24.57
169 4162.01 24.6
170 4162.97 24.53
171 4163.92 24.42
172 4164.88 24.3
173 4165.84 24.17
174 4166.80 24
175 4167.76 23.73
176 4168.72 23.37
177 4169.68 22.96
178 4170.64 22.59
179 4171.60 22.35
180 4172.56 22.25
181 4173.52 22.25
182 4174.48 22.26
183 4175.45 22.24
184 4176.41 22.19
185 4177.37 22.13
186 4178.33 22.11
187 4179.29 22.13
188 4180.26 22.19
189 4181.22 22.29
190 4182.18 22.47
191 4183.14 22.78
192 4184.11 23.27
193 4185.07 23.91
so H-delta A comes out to 1.8 angstrom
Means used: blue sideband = 23.4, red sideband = 23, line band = 22.1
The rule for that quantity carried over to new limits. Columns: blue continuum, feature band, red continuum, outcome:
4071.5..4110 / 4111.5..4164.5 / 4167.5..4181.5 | -1.95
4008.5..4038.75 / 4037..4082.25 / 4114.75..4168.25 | 0.09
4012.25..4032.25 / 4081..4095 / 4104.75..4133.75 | -0.87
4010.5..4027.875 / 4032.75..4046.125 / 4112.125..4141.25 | -0.62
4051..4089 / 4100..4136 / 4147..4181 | 2.03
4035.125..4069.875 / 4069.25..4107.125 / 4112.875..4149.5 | 2.05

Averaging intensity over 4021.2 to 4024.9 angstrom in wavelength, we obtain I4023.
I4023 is 22.7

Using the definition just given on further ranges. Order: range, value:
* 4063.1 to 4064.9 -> 22.5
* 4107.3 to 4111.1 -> 19.9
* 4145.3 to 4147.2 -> 22.3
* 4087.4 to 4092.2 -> 24.3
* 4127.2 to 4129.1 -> 22.4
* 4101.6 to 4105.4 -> 18.6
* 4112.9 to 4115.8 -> 23.3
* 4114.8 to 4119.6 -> 23.4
